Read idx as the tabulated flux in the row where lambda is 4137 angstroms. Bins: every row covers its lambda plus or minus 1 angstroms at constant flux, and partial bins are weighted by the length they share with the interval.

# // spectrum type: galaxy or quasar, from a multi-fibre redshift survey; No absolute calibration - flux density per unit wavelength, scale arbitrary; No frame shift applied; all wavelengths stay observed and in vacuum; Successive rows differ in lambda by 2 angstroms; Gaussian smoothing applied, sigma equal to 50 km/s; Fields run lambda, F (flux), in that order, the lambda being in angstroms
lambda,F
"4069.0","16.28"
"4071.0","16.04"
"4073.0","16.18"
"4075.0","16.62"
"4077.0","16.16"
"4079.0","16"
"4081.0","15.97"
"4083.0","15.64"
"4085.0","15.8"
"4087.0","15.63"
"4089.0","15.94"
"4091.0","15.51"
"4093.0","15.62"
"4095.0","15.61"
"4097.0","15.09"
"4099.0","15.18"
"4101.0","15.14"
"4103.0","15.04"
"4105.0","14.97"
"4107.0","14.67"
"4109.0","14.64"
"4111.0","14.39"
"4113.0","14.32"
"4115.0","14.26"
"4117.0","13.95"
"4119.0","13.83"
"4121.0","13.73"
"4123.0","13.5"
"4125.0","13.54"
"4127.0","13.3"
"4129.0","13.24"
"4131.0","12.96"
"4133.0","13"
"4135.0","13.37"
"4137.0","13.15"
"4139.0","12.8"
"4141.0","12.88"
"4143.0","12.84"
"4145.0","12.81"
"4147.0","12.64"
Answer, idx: 13.15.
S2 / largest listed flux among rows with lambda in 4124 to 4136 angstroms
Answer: 13.54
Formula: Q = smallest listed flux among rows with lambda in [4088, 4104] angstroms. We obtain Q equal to 15.04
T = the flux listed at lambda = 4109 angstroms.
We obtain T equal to 14.64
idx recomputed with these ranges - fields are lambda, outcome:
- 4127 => 13.3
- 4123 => 13.5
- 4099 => 15.18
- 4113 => 14.32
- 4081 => 15.97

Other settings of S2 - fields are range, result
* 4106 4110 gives 14.67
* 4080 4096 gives 15.97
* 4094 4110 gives 15.61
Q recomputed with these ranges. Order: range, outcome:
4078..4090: 15.63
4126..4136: 12.96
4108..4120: 13.83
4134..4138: 13.15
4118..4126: 13.5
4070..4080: 16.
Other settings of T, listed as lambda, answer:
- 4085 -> 15.8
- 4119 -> 13.83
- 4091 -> 15.51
